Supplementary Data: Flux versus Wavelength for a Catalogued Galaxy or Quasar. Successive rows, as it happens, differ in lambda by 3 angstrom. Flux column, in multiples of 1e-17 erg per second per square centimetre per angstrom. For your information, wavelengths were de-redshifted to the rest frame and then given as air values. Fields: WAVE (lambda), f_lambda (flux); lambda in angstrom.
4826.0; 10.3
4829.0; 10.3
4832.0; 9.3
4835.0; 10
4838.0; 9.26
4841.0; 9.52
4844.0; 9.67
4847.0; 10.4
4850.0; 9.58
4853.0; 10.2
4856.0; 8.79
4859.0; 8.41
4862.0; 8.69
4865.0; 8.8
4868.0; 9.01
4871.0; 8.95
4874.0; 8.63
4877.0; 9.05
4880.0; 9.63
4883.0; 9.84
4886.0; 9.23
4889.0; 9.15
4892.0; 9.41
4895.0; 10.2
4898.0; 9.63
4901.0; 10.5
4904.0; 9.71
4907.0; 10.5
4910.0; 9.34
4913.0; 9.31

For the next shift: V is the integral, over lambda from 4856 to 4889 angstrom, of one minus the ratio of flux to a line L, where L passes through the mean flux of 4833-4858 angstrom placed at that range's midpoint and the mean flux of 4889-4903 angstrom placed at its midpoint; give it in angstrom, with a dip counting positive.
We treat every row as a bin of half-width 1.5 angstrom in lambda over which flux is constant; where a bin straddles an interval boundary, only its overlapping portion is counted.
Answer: 2.48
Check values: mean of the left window 9.64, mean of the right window 9.84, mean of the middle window 9.02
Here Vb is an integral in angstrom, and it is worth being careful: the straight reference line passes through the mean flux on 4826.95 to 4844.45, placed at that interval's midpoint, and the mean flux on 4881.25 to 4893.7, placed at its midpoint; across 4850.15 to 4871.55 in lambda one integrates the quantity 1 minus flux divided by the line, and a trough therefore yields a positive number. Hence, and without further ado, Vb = 1.2 angstrom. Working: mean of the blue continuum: 9.69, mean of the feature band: 9.02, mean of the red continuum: 9.42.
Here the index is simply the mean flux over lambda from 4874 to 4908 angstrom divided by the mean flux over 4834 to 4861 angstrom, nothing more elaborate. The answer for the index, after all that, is 1.01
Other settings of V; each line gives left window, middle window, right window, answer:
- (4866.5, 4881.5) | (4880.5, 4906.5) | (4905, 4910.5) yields -0.4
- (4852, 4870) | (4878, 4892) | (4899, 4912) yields 0.1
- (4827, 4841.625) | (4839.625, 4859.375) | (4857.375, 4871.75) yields -0.7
